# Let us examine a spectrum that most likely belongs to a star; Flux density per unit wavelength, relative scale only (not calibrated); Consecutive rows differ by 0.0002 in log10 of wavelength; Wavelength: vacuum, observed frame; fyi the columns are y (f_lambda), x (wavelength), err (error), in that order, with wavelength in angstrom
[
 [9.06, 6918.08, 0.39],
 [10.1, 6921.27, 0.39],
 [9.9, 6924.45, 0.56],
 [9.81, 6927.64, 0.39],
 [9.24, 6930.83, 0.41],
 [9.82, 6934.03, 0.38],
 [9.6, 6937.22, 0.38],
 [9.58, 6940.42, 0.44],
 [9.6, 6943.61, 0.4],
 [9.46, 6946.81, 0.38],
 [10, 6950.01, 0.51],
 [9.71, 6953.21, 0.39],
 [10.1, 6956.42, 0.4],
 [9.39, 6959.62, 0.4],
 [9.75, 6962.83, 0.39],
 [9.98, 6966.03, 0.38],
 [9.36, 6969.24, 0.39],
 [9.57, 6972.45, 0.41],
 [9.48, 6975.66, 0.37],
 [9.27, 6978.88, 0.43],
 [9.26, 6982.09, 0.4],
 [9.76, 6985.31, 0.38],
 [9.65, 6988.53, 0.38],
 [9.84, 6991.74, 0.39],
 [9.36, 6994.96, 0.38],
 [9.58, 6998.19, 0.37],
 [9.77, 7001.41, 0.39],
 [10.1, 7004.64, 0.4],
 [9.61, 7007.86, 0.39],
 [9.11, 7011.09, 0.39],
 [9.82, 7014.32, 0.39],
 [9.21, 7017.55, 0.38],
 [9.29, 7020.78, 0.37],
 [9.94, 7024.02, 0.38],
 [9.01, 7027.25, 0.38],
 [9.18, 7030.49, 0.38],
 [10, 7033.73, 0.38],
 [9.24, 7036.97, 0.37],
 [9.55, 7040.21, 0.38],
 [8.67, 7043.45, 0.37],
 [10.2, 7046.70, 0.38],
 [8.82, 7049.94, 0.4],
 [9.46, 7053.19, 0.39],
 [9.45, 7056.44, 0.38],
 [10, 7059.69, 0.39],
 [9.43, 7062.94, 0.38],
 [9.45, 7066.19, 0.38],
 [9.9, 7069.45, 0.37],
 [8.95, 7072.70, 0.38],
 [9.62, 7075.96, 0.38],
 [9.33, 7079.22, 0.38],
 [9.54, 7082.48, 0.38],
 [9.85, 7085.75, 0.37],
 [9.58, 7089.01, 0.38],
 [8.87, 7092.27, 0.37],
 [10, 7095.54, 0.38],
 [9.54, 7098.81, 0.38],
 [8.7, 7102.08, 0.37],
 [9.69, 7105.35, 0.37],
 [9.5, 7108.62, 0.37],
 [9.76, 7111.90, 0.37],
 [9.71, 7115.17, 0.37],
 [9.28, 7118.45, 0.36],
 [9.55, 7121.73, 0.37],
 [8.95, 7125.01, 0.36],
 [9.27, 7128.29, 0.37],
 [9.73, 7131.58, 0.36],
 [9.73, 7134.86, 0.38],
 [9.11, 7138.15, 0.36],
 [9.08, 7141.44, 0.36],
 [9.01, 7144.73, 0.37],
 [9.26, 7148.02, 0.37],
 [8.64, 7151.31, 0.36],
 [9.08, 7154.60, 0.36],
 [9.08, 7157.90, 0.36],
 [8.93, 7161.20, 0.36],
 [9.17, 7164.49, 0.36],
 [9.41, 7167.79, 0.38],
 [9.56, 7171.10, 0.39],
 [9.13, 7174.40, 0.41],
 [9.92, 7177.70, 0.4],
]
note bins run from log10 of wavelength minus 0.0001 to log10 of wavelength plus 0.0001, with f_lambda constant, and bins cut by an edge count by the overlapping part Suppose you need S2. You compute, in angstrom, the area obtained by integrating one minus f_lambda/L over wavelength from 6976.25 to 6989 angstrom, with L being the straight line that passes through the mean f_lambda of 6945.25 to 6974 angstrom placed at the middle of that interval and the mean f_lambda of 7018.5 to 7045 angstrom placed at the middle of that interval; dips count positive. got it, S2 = 0.2 angstrom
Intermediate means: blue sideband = 9.7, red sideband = 9.36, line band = 9.46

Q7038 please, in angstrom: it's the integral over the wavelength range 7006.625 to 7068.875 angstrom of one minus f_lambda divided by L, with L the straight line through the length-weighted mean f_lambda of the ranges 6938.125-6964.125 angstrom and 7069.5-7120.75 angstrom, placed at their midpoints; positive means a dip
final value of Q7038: 0.7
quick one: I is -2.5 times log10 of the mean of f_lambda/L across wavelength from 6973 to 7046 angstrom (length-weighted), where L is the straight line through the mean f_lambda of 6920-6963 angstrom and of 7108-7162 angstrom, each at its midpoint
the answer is 0.01 mag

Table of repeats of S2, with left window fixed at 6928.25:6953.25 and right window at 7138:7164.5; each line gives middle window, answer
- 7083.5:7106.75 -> -0.7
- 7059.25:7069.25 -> -0.4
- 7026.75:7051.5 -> 0.0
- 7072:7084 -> -0.2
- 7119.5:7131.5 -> -0.3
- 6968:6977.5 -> 0.1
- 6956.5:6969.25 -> -0.2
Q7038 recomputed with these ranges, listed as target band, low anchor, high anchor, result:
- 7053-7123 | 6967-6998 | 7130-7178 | -1.22 angstrom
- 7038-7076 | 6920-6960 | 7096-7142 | 0.31 angstrom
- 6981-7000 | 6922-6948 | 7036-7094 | -0.05 angstrom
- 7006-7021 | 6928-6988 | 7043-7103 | 0.17 angstrom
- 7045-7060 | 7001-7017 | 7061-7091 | 0.02 angstrom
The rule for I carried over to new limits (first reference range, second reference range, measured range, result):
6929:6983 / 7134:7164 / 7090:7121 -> -0.03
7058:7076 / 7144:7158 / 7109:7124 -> -0.04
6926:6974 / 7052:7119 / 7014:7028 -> 0.02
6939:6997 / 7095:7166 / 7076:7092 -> -0.02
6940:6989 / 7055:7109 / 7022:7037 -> 0.01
